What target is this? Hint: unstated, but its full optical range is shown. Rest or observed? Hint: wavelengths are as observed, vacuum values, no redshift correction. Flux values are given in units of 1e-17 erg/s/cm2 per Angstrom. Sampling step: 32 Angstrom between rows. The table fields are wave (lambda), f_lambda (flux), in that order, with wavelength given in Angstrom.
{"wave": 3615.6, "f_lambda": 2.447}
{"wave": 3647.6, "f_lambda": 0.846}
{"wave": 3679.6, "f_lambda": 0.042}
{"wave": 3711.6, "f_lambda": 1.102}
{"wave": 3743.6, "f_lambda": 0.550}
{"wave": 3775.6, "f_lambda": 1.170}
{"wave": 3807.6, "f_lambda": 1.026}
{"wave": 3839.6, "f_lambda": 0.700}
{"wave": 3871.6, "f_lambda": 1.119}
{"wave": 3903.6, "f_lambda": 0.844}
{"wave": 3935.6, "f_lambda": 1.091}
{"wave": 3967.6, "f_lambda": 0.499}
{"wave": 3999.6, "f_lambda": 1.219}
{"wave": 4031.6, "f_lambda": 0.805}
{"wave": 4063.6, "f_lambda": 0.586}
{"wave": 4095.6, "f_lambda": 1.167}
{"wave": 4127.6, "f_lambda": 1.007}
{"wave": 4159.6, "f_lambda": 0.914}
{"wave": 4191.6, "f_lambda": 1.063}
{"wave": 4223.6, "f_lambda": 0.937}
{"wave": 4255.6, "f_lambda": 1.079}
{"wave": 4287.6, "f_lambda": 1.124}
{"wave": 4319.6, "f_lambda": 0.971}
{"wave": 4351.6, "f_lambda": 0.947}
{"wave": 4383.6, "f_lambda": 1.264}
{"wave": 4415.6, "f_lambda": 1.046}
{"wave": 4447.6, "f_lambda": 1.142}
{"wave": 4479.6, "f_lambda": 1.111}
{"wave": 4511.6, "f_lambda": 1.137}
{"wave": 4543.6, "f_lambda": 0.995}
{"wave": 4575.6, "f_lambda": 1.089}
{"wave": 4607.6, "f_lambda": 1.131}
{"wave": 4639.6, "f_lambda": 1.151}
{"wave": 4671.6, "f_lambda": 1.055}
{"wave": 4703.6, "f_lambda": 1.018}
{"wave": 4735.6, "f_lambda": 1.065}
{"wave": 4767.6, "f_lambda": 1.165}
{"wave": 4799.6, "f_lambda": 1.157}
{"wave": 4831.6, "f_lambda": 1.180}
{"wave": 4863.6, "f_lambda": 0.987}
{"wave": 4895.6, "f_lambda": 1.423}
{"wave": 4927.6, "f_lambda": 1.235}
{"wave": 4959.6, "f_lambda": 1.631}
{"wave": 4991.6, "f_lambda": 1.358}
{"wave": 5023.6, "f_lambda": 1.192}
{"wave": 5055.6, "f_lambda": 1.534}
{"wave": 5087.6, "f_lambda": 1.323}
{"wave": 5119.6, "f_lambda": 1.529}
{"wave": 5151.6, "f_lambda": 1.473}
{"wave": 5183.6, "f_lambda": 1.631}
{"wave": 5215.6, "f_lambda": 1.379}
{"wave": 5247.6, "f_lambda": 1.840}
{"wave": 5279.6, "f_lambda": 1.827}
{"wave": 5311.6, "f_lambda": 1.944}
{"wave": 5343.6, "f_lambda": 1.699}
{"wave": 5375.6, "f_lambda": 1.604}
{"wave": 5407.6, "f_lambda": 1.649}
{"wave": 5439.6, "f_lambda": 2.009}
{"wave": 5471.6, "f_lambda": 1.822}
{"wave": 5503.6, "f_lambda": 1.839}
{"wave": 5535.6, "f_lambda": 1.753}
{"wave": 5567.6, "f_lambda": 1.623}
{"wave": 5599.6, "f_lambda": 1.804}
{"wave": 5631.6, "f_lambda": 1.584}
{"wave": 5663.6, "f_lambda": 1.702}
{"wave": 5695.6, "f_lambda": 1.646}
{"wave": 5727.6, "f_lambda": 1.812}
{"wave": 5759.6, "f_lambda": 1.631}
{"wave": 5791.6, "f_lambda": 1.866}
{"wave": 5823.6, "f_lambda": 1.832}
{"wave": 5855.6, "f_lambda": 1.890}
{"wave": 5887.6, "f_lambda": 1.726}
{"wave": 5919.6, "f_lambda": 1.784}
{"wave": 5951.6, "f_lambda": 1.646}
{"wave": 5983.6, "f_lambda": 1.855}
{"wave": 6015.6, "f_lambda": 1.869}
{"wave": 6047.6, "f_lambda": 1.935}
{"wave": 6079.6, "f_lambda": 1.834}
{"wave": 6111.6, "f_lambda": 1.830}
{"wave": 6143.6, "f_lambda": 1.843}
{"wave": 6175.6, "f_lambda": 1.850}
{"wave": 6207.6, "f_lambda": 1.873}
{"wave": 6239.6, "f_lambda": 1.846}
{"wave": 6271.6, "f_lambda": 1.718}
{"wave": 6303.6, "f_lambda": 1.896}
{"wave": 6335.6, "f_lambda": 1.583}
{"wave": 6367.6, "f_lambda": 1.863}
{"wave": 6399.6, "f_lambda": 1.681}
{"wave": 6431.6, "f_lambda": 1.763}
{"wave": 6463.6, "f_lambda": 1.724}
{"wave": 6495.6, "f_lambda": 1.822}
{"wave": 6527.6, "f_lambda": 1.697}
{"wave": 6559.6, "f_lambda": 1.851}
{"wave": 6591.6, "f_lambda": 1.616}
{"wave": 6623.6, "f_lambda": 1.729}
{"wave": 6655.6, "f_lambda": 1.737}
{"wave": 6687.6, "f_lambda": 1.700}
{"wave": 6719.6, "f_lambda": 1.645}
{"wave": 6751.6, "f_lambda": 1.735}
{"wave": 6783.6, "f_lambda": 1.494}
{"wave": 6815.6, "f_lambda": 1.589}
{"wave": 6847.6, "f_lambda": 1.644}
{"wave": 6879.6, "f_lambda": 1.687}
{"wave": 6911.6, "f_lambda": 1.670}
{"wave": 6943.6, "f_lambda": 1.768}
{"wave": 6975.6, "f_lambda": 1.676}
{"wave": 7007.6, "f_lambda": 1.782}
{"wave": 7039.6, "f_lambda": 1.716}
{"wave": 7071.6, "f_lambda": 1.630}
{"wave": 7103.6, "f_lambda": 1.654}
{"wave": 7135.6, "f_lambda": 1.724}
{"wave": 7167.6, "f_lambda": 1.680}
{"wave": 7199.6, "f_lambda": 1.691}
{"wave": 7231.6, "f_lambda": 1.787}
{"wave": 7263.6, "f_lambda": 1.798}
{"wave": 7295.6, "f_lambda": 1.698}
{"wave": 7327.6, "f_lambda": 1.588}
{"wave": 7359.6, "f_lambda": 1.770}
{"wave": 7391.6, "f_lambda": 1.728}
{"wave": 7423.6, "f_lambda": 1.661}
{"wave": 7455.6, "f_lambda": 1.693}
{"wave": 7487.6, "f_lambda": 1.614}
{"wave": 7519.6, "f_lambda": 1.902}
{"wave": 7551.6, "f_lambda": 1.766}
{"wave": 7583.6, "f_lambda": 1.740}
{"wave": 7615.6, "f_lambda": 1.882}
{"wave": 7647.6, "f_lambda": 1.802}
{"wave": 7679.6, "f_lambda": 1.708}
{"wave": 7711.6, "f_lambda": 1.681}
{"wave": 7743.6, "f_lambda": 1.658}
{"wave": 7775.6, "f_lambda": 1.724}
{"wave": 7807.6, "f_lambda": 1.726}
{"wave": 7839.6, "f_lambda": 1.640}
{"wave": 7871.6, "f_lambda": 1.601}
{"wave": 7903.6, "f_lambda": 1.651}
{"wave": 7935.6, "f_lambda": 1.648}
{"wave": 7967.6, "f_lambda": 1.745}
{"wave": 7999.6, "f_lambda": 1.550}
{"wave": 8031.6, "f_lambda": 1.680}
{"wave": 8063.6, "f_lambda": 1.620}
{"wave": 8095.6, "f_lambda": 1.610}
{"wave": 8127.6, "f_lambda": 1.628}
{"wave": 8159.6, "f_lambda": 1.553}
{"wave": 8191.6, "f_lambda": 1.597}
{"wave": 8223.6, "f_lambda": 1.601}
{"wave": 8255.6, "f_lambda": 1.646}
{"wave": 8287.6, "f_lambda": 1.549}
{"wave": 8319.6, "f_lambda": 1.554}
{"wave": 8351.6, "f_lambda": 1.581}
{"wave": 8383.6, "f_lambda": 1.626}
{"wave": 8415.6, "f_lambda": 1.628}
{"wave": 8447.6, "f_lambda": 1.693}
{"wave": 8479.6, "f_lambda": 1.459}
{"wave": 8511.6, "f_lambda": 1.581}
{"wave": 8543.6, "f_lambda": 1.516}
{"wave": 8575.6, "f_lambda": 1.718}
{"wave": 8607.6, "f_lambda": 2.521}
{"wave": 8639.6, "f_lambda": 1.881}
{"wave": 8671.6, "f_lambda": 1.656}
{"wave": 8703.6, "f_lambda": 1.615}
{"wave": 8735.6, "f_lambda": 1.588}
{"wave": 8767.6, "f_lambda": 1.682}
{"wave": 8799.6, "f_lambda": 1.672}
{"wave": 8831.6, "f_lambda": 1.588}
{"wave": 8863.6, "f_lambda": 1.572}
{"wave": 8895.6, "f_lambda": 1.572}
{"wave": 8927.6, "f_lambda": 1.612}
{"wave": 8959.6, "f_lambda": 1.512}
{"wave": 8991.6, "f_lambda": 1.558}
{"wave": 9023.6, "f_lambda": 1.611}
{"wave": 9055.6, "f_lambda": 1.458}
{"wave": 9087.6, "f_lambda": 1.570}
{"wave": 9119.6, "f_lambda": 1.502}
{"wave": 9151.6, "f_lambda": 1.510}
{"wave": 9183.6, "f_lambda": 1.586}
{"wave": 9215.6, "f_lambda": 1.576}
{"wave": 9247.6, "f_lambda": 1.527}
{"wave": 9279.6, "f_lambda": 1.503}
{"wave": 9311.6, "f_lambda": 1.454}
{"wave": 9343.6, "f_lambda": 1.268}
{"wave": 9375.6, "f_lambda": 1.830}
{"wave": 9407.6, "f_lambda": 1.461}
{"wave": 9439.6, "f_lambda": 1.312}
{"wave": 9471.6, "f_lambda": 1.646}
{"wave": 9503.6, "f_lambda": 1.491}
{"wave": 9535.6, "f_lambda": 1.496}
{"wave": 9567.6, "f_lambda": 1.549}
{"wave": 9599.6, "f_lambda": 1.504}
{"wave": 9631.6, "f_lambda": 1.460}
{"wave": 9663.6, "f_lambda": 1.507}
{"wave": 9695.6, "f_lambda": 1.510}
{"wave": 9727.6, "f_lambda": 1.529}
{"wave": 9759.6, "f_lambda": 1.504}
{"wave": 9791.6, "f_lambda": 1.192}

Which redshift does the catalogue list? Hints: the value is 0.31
